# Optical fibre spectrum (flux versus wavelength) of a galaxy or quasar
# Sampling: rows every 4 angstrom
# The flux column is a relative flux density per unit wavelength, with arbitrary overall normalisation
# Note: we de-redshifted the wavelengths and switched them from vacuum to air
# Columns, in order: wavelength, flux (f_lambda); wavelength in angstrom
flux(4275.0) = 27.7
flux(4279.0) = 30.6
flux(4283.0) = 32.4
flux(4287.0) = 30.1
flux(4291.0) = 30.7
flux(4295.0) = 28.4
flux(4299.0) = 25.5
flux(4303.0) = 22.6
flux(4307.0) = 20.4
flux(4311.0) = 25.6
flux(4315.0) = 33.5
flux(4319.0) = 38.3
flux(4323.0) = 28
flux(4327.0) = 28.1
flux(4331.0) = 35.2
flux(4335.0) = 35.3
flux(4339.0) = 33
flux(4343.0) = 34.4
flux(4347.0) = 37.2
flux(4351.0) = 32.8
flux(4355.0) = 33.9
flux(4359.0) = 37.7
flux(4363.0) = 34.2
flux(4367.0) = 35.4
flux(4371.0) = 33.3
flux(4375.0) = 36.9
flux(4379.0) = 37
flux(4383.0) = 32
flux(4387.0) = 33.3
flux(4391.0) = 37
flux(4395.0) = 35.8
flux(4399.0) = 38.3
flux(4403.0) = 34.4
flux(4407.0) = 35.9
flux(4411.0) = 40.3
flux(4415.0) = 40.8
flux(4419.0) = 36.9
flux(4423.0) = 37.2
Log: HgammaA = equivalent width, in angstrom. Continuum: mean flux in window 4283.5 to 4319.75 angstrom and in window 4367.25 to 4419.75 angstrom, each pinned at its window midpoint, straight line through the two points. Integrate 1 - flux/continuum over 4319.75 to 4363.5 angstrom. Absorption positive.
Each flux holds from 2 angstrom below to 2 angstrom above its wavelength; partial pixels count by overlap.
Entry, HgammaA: -2.80 angstrom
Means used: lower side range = 28.2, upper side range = 36.3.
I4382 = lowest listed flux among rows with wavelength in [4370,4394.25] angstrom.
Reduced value 32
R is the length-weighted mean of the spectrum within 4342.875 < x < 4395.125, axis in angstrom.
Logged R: 35.1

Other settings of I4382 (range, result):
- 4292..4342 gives 20.4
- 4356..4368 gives 34.2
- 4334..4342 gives 33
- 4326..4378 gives 28.1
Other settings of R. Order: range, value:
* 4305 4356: 31.9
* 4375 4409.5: 35.6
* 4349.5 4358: 33.9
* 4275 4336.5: 29.5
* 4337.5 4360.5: 34.8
